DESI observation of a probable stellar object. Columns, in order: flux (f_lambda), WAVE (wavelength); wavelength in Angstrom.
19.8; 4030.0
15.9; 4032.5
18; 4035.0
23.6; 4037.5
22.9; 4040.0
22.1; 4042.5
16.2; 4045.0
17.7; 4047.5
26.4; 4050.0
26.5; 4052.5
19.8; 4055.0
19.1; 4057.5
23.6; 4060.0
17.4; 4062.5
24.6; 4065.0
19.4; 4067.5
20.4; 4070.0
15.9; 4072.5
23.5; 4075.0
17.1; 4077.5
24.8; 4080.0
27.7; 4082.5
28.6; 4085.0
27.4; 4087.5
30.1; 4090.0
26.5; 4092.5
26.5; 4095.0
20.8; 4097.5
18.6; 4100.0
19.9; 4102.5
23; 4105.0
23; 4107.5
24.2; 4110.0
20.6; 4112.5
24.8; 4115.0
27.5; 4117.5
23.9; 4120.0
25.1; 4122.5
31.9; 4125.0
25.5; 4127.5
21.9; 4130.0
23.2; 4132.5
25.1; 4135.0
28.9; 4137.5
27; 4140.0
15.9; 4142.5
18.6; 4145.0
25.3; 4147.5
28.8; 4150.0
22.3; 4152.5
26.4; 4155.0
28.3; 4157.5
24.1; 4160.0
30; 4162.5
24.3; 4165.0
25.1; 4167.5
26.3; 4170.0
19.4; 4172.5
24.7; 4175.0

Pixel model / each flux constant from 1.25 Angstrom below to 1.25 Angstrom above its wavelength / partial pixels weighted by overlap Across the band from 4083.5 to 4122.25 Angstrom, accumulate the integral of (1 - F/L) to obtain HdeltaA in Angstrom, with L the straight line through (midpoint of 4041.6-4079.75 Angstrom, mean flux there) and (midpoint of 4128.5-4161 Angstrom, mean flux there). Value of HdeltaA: -3.3 Angstrom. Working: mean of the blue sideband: 20.7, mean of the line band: 24.4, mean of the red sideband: 24.3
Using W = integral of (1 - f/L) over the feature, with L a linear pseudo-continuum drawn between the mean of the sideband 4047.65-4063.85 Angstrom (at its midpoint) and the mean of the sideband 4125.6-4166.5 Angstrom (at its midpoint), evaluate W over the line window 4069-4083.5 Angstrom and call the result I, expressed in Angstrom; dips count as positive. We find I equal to 0.68 Angstrom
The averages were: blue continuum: 21.8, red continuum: 24.8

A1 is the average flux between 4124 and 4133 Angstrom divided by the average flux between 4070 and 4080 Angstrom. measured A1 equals 1.30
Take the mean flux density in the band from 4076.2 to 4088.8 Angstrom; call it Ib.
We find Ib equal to 25.1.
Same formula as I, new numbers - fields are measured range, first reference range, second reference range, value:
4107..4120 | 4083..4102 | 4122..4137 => 0.74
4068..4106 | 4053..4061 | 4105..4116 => -1.72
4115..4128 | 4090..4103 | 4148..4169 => -1.16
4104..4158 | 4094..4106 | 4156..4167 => -1.09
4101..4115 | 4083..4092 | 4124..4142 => 2.51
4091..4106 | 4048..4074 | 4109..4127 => 0.81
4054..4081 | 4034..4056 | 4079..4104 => 3.20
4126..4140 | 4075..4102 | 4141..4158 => -0.84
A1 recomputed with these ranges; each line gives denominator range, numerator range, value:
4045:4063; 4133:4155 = 1.13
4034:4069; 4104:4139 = 1.17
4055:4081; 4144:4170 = 1.24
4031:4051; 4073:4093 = 1.25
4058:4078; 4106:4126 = 1.23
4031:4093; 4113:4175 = 1.13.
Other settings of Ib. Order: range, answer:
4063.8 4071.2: 21.5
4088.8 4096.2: 27.7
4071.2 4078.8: 18.9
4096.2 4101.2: 19.8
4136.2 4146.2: 22.6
